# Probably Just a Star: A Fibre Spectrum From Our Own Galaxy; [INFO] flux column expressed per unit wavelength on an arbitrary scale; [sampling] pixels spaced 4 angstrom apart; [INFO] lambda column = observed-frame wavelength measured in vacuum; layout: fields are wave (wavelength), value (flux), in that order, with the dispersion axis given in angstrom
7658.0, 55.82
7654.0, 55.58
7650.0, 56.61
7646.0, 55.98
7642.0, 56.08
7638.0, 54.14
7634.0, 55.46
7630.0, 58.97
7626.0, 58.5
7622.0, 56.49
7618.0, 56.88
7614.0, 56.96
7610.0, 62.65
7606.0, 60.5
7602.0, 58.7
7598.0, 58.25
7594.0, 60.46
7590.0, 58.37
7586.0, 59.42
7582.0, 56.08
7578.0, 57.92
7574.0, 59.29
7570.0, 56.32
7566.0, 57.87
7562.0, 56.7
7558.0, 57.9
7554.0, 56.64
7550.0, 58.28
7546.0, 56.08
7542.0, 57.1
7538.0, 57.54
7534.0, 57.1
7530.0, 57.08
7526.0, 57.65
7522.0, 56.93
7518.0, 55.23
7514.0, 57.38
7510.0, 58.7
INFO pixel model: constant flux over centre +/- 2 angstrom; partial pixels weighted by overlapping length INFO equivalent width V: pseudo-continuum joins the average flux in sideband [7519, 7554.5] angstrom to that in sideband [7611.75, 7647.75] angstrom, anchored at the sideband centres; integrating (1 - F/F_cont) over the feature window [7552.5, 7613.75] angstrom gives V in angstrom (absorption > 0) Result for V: -1.68 angstrom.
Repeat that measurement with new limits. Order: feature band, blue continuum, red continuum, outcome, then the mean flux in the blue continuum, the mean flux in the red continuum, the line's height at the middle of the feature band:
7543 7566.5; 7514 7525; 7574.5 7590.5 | 0.1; 56.5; 58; 57.3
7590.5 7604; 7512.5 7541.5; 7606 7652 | -0.4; 57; 57.3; 57.2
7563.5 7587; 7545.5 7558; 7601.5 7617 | 0.2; 57.3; 59.6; 58.2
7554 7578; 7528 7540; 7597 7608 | 0.3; 57.2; 59.2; 58.2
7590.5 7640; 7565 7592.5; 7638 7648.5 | -1.3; 57.9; 55.7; 56.7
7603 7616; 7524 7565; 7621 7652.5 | -0.7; 57.2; 56.5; 56.7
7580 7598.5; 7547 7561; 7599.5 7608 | 0.1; 57.4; 59.5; 58.9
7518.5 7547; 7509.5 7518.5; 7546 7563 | 0.1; 57.1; 57.3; 57.2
